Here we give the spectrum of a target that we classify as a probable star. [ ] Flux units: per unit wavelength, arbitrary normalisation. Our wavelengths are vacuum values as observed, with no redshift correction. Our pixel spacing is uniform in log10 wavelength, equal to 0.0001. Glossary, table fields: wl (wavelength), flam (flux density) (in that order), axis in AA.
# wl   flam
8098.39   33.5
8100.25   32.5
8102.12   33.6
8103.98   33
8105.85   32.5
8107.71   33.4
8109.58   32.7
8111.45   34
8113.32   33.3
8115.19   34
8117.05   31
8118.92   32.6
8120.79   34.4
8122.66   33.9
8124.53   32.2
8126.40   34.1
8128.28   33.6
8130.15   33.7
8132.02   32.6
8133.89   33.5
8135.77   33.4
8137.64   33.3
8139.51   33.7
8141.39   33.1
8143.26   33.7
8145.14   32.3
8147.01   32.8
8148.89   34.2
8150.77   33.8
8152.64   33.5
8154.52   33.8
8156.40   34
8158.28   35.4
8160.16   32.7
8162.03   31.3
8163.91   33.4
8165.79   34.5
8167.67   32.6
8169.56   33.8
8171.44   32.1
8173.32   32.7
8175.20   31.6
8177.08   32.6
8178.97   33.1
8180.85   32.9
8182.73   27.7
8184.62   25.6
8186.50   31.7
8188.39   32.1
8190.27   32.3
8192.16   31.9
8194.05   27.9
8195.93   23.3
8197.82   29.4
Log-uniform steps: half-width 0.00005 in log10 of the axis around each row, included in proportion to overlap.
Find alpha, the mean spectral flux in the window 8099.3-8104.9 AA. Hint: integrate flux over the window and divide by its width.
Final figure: 33.1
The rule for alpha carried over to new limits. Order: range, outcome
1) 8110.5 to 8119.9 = 33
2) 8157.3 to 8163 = 33.2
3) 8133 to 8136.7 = 33.4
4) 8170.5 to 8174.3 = 32.4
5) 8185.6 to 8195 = 31.2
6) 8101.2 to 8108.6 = 33.2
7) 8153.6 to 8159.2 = 34.4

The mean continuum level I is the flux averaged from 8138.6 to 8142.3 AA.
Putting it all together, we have 33.3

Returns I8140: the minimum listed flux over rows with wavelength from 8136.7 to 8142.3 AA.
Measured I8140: 33.1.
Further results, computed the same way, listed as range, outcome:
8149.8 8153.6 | 33.5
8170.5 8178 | 31.6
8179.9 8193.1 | 25.6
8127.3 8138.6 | 32.6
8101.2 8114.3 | 32.5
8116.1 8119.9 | 31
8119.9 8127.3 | 32.2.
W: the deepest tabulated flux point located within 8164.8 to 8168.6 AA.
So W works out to 32.6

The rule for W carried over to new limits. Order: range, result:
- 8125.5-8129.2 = 33.6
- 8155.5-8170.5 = 31.3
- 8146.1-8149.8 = 32.8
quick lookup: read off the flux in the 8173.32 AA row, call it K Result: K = 32.7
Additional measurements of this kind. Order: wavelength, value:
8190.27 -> 32.3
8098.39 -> 33.5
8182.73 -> 27.7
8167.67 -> 32.6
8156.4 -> 34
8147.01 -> 32.8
